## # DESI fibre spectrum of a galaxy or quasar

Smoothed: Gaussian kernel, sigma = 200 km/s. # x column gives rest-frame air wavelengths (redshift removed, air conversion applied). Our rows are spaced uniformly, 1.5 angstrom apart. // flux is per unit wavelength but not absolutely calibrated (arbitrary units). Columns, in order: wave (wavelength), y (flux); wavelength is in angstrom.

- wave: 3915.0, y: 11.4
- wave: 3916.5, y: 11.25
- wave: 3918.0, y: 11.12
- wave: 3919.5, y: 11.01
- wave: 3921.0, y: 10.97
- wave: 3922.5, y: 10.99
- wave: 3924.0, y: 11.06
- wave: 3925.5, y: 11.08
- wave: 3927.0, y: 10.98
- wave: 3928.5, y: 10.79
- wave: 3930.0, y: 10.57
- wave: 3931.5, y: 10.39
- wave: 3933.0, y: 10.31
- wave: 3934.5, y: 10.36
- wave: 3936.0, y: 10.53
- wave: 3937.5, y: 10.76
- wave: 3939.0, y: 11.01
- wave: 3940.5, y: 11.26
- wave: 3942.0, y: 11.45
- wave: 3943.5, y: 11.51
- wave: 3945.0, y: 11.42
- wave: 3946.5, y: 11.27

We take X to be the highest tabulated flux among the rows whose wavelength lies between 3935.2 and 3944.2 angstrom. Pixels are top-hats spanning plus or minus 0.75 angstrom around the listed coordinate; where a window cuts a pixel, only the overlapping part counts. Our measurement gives 11.51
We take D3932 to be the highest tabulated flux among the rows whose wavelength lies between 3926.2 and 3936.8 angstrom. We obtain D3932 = 10.98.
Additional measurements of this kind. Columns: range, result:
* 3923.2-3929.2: 11.08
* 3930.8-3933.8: 10.39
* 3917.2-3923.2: 11.12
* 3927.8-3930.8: 10.79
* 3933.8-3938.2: 10.76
